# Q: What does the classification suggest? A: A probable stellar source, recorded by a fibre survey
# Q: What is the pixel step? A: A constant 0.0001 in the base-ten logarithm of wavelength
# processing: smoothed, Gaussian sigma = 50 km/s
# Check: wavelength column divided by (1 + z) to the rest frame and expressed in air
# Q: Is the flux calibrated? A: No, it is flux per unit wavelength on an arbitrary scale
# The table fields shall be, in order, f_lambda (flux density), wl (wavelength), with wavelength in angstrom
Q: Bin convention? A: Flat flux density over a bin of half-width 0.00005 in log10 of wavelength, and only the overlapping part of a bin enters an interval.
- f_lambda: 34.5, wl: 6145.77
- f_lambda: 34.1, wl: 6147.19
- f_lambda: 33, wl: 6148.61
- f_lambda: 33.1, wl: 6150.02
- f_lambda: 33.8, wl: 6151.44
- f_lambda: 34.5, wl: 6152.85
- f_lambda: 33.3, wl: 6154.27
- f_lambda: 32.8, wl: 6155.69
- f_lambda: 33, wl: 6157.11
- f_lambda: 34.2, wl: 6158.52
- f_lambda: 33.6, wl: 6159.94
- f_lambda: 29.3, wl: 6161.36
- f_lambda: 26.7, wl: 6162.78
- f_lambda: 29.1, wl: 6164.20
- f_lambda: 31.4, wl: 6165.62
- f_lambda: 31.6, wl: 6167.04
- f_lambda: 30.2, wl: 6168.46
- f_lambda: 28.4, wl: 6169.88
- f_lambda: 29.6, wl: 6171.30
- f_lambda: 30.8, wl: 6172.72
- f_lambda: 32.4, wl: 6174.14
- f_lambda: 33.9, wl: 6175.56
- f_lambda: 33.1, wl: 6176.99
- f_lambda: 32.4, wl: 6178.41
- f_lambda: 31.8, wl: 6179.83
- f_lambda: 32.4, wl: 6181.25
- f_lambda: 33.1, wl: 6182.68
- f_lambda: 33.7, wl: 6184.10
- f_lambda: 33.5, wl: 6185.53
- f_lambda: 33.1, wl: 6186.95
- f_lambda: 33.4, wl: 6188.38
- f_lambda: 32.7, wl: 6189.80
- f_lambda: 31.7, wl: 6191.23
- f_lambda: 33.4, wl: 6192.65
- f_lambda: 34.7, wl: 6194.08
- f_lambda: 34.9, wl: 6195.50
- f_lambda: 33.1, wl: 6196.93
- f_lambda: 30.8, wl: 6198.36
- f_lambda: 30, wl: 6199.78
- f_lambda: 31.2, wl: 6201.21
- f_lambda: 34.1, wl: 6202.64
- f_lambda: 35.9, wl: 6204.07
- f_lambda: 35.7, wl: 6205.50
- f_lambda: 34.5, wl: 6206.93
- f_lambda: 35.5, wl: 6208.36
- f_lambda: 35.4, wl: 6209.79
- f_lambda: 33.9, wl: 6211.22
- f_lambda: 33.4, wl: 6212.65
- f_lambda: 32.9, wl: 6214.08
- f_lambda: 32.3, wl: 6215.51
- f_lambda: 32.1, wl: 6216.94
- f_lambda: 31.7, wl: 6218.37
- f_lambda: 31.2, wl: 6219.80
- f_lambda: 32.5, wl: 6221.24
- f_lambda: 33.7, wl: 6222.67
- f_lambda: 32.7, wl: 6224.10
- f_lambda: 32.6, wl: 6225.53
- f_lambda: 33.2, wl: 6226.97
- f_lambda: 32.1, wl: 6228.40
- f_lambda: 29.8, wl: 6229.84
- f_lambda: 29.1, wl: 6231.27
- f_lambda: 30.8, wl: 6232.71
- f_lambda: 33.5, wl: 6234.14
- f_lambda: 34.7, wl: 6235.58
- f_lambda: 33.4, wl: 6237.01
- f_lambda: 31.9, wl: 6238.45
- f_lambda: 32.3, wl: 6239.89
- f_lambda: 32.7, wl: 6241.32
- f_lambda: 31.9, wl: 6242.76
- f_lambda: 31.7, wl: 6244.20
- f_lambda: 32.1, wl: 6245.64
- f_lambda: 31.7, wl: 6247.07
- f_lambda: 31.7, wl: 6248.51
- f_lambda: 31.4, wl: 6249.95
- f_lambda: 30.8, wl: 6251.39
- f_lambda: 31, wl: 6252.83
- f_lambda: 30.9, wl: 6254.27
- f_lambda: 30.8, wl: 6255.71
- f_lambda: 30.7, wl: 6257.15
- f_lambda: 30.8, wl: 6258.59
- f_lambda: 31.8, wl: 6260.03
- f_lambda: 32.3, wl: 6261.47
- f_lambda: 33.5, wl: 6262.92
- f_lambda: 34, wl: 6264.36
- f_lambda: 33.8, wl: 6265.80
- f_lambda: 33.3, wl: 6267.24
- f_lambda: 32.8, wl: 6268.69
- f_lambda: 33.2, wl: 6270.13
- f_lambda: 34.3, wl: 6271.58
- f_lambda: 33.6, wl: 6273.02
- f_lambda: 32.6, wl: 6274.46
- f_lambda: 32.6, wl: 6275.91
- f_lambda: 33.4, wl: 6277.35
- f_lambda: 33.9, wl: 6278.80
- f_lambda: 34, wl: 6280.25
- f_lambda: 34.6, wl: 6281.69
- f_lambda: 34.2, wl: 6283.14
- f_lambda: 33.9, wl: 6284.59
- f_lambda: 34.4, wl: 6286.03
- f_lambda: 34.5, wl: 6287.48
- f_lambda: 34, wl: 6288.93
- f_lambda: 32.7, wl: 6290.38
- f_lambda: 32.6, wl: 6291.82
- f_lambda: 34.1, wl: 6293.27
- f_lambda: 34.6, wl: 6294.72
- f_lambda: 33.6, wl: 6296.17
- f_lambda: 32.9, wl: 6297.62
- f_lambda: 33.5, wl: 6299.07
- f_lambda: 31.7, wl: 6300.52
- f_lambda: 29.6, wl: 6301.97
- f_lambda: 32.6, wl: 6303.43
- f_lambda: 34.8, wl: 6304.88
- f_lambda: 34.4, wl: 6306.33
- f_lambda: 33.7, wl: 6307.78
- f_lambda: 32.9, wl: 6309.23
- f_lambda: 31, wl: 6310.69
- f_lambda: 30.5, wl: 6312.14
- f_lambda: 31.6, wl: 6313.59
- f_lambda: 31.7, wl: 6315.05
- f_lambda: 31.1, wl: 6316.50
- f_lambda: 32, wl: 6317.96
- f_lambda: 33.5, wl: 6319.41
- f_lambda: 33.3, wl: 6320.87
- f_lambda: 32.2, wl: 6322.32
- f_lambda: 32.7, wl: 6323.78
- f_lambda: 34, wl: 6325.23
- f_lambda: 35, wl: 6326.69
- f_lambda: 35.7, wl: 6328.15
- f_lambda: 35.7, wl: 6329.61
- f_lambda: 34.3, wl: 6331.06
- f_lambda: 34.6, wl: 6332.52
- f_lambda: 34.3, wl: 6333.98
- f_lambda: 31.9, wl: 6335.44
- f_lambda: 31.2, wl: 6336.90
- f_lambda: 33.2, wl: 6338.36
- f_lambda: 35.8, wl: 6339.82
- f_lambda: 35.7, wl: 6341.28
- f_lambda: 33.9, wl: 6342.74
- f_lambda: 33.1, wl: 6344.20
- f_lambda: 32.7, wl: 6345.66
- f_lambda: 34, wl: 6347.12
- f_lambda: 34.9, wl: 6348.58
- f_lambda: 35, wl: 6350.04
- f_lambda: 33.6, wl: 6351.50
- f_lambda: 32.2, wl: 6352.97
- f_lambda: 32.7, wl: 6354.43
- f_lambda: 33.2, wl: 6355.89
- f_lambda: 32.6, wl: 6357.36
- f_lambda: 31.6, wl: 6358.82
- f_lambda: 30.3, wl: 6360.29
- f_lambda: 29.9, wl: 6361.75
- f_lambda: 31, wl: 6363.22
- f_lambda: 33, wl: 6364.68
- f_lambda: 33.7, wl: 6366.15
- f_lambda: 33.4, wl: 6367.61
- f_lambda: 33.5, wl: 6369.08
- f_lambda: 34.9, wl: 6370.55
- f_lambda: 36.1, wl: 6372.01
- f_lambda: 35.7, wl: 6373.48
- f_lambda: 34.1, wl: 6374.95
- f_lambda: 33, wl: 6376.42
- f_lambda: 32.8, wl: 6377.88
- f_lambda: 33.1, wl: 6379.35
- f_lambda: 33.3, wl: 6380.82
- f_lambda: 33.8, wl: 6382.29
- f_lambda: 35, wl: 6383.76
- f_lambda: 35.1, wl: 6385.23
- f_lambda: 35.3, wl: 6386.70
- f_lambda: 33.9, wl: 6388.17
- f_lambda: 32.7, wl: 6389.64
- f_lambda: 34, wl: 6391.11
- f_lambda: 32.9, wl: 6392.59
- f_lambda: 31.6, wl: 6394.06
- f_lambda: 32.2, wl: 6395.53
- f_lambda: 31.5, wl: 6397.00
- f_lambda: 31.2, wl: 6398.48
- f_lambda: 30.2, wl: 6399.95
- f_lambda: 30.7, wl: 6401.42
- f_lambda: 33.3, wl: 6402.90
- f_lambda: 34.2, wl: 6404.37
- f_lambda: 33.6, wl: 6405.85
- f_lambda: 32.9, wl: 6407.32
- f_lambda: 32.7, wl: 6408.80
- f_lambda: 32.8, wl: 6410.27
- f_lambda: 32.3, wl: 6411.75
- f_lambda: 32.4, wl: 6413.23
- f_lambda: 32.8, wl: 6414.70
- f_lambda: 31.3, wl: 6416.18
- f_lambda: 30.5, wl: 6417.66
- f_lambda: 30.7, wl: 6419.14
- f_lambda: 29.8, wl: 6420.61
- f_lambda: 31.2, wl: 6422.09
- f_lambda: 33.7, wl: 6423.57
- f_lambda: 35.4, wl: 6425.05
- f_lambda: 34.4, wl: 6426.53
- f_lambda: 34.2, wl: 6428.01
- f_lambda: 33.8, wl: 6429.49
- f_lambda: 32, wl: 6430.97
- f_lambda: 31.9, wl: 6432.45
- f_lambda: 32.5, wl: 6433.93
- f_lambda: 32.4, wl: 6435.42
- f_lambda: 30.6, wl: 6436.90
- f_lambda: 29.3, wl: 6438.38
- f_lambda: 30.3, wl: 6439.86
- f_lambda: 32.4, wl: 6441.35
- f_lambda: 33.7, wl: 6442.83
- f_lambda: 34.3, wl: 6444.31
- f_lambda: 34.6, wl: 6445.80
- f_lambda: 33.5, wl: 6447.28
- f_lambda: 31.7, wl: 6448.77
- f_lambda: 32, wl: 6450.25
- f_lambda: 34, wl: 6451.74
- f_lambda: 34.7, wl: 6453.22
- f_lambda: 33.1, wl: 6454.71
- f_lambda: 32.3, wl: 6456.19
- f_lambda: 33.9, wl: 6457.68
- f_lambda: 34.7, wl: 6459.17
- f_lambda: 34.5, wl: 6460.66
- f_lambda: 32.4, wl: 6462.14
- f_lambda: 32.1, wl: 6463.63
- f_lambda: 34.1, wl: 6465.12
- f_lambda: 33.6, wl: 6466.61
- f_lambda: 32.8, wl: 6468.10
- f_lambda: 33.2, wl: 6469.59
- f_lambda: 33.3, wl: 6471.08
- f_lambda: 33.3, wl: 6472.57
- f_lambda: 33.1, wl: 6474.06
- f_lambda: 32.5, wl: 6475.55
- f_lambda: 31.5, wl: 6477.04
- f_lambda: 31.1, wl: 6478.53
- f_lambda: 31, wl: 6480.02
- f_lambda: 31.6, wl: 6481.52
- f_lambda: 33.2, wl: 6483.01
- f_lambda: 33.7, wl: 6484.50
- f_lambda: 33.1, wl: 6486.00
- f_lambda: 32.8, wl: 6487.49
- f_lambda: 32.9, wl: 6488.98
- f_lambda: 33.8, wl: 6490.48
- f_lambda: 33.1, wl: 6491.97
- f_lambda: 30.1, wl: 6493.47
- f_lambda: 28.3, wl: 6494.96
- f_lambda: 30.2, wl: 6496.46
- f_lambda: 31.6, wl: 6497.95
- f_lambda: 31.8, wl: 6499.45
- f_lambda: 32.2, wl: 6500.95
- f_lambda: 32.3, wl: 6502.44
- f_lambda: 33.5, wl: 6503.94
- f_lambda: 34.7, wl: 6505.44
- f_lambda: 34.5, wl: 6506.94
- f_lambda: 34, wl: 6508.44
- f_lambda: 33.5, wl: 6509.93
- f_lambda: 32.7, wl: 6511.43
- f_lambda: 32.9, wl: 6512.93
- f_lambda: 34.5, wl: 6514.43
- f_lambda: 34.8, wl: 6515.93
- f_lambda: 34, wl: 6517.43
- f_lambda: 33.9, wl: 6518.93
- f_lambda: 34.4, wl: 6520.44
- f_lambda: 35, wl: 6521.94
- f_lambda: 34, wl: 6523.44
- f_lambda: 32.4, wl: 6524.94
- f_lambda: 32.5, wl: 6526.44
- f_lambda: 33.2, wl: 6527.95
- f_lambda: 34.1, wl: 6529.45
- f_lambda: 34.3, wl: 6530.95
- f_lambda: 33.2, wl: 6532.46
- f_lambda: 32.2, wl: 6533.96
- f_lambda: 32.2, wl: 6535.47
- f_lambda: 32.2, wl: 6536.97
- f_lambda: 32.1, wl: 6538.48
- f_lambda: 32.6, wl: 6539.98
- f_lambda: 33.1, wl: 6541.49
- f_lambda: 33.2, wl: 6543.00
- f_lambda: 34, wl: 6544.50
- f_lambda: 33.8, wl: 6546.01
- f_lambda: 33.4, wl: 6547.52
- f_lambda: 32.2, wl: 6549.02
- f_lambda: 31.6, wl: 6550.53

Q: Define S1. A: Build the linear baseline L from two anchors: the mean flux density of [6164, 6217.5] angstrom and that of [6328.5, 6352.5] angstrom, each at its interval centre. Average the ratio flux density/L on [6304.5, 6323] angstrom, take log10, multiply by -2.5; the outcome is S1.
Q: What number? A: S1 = 0.04 mag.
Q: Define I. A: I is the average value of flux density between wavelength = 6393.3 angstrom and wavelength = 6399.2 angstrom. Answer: 31.6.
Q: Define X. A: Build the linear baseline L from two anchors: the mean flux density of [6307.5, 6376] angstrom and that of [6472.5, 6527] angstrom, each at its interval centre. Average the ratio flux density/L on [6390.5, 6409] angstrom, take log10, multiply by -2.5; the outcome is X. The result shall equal 0.02 mag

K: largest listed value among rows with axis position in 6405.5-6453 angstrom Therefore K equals 35.4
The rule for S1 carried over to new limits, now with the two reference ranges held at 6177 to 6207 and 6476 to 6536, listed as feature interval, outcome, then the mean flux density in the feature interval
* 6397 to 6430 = 0.02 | 32.4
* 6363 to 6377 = -0.03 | 34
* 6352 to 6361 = 0.03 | 32.1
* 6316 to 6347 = -0.02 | 33.6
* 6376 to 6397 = -0.02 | 33.4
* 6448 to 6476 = -0.01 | 33.2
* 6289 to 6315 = 0.01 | 32.8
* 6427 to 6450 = 0.01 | 32.5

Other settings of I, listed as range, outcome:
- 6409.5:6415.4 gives 32.6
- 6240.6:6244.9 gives 32.1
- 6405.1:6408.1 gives 33.2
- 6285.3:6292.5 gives 33.7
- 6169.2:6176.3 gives 31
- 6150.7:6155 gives 33.8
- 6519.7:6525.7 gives 34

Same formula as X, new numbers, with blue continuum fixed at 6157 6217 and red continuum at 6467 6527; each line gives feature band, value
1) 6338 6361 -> -0.023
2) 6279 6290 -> -0.049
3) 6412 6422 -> 0.050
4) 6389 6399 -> 0.015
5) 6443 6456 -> -0.021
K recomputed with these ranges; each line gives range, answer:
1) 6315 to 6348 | 35.8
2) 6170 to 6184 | 33.9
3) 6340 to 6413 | 36.1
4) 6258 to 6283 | 34.6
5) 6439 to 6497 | 34.7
